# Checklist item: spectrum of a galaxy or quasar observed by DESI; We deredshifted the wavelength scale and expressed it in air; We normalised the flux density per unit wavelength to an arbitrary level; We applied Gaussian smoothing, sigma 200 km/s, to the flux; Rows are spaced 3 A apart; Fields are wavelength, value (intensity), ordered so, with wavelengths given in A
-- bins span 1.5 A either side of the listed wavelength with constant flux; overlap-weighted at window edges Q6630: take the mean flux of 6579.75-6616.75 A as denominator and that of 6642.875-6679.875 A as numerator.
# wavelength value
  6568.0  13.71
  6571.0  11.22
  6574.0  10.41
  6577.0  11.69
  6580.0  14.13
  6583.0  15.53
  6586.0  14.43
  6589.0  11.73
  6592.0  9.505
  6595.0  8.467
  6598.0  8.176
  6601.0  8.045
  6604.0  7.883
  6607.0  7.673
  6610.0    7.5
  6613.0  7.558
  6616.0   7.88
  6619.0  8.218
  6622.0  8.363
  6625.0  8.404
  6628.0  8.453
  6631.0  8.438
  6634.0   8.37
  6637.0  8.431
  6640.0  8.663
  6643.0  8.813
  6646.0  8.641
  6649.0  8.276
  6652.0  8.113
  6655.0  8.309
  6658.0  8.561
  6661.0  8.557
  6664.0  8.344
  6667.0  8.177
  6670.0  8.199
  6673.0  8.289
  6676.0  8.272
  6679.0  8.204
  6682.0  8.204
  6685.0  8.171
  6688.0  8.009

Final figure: 0.85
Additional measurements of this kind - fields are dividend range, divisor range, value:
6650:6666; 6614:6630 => 1.01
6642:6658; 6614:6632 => 1.02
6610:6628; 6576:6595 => 0.64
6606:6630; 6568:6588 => 0.62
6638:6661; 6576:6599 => 0.72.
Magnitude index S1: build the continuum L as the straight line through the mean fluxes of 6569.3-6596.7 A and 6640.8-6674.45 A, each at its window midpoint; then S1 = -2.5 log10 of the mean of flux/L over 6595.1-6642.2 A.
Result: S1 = 0.24 mag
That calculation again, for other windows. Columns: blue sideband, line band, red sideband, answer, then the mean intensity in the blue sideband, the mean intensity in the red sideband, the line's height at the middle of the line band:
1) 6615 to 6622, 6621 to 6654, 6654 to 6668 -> -0.026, 8.13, 8.4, 8.25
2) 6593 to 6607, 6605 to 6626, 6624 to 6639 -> 0.047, 8.14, 8.43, 8.28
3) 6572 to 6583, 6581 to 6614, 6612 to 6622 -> 0.063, 12.5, 7.97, 10.2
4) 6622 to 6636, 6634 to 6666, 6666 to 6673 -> -0.020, 8.41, 8.21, 8.31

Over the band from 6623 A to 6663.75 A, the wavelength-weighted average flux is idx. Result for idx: 8.46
